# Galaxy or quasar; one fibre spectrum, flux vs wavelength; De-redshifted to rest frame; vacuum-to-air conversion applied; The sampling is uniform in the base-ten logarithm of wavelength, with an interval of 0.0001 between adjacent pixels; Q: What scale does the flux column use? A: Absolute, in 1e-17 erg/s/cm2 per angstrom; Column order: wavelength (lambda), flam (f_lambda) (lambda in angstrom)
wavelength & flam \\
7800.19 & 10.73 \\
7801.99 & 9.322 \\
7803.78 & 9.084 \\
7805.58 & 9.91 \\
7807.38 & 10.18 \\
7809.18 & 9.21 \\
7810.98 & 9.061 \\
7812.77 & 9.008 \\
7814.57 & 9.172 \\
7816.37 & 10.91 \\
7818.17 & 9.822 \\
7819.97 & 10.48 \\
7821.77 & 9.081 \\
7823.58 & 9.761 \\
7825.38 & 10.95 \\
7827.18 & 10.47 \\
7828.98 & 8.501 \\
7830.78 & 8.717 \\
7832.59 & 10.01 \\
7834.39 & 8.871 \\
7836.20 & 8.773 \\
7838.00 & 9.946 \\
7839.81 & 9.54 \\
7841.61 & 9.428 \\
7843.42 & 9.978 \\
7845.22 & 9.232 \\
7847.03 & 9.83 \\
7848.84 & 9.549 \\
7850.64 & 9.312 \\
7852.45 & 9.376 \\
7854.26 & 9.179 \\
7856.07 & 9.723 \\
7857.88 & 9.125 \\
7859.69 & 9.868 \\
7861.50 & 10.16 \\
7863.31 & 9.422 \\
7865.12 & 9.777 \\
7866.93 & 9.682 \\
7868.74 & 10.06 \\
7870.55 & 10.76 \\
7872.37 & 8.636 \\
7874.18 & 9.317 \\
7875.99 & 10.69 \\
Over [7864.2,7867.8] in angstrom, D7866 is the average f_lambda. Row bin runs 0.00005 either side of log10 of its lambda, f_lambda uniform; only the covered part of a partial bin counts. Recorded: 9.73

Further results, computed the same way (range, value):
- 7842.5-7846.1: 9.61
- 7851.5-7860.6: 9.45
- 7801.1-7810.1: 9.54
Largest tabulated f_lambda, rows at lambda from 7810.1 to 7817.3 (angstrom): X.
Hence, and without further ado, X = 10.91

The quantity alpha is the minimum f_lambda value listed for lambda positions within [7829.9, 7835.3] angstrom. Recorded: 8.717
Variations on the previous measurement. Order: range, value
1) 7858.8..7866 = 9.422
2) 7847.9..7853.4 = 9.312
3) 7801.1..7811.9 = 9.061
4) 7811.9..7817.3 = 9.008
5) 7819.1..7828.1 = 9.081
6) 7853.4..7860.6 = 9.125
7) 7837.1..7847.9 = 9.232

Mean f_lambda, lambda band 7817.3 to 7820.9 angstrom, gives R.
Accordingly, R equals 10.1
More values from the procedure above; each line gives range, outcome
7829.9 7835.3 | 9.19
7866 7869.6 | 9.88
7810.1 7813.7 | 9.06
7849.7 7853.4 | 9.35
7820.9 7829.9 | 9.75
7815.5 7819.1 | 10.4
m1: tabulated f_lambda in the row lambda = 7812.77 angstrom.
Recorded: 9.008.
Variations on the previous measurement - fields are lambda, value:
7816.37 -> 10.91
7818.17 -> 9.822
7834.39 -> 8.871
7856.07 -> 9.723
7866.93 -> 9.682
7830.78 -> 8.717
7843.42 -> 9.978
